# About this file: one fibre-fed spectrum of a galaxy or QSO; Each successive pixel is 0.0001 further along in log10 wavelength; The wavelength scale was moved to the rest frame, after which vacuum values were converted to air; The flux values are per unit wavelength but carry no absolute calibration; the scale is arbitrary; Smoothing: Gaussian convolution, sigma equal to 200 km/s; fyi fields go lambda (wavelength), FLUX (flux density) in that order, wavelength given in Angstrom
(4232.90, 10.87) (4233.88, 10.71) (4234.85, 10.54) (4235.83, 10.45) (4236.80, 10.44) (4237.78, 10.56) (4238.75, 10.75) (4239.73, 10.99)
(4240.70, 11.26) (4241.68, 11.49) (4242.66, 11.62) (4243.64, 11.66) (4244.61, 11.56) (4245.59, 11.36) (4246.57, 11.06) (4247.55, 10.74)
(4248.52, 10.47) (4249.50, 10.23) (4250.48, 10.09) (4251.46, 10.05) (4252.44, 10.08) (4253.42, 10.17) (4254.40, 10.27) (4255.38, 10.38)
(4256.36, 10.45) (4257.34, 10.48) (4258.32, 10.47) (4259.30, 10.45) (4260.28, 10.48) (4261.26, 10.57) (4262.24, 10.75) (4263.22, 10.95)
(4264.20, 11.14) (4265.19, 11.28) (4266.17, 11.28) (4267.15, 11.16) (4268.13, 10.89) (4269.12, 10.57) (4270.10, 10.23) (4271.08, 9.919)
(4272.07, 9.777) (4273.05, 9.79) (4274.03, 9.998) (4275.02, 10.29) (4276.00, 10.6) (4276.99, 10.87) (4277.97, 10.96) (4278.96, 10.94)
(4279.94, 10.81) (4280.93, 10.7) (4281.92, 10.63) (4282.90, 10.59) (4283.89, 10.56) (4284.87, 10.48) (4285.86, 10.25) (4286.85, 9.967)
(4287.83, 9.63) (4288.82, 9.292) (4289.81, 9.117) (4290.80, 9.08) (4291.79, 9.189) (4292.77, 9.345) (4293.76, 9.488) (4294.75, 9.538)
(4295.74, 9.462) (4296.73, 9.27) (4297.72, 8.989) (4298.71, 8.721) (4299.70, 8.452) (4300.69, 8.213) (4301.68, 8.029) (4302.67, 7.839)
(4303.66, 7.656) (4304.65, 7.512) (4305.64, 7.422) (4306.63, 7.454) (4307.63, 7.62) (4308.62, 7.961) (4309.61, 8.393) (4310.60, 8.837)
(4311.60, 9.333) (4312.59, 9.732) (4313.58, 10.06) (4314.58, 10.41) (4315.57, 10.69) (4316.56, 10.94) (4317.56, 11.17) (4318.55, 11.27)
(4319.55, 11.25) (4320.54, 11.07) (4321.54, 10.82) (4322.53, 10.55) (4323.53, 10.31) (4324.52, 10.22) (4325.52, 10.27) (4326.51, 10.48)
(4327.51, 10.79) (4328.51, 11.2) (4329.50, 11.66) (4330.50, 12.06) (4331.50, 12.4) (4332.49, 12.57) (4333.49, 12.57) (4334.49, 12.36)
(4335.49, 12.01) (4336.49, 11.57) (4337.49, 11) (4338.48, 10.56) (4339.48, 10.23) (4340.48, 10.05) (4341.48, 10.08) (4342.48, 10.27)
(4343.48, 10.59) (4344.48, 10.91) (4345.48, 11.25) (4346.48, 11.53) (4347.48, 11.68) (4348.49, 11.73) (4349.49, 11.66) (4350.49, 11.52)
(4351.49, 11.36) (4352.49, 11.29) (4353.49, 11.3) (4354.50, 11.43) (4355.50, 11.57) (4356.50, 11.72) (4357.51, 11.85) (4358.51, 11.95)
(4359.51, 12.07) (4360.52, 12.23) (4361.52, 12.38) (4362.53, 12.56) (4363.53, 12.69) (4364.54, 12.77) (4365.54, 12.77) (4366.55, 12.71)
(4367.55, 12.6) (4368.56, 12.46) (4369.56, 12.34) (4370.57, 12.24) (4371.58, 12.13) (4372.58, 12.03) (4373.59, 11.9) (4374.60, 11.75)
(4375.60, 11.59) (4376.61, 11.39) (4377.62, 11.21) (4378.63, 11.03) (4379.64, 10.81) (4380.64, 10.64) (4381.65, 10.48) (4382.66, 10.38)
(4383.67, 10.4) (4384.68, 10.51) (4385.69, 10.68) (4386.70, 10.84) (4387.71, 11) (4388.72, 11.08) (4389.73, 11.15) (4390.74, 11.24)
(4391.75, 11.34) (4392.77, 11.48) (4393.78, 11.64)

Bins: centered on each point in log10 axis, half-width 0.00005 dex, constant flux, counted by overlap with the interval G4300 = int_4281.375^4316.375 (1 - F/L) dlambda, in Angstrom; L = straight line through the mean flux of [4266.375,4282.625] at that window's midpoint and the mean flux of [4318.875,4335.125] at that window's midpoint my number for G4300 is 5.6 Angstrom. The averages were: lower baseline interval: 10.5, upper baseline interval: 11.3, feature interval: 9.14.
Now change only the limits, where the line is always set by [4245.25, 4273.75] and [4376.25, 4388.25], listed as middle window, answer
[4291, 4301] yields 1.43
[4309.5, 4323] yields 0.34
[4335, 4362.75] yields -1.68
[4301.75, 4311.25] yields 2.45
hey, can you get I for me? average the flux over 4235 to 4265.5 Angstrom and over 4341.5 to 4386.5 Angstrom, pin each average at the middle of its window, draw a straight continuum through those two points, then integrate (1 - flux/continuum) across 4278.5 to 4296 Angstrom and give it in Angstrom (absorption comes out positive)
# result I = 1.7 Angstrom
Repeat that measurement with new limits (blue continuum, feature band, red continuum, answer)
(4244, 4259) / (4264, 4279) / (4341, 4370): 0.3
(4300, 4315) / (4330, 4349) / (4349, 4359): -1.4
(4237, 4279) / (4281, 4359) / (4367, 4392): 5.1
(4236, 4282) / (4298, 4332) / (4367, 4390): 3.9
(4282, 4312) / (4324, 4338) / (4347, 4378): -1.3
